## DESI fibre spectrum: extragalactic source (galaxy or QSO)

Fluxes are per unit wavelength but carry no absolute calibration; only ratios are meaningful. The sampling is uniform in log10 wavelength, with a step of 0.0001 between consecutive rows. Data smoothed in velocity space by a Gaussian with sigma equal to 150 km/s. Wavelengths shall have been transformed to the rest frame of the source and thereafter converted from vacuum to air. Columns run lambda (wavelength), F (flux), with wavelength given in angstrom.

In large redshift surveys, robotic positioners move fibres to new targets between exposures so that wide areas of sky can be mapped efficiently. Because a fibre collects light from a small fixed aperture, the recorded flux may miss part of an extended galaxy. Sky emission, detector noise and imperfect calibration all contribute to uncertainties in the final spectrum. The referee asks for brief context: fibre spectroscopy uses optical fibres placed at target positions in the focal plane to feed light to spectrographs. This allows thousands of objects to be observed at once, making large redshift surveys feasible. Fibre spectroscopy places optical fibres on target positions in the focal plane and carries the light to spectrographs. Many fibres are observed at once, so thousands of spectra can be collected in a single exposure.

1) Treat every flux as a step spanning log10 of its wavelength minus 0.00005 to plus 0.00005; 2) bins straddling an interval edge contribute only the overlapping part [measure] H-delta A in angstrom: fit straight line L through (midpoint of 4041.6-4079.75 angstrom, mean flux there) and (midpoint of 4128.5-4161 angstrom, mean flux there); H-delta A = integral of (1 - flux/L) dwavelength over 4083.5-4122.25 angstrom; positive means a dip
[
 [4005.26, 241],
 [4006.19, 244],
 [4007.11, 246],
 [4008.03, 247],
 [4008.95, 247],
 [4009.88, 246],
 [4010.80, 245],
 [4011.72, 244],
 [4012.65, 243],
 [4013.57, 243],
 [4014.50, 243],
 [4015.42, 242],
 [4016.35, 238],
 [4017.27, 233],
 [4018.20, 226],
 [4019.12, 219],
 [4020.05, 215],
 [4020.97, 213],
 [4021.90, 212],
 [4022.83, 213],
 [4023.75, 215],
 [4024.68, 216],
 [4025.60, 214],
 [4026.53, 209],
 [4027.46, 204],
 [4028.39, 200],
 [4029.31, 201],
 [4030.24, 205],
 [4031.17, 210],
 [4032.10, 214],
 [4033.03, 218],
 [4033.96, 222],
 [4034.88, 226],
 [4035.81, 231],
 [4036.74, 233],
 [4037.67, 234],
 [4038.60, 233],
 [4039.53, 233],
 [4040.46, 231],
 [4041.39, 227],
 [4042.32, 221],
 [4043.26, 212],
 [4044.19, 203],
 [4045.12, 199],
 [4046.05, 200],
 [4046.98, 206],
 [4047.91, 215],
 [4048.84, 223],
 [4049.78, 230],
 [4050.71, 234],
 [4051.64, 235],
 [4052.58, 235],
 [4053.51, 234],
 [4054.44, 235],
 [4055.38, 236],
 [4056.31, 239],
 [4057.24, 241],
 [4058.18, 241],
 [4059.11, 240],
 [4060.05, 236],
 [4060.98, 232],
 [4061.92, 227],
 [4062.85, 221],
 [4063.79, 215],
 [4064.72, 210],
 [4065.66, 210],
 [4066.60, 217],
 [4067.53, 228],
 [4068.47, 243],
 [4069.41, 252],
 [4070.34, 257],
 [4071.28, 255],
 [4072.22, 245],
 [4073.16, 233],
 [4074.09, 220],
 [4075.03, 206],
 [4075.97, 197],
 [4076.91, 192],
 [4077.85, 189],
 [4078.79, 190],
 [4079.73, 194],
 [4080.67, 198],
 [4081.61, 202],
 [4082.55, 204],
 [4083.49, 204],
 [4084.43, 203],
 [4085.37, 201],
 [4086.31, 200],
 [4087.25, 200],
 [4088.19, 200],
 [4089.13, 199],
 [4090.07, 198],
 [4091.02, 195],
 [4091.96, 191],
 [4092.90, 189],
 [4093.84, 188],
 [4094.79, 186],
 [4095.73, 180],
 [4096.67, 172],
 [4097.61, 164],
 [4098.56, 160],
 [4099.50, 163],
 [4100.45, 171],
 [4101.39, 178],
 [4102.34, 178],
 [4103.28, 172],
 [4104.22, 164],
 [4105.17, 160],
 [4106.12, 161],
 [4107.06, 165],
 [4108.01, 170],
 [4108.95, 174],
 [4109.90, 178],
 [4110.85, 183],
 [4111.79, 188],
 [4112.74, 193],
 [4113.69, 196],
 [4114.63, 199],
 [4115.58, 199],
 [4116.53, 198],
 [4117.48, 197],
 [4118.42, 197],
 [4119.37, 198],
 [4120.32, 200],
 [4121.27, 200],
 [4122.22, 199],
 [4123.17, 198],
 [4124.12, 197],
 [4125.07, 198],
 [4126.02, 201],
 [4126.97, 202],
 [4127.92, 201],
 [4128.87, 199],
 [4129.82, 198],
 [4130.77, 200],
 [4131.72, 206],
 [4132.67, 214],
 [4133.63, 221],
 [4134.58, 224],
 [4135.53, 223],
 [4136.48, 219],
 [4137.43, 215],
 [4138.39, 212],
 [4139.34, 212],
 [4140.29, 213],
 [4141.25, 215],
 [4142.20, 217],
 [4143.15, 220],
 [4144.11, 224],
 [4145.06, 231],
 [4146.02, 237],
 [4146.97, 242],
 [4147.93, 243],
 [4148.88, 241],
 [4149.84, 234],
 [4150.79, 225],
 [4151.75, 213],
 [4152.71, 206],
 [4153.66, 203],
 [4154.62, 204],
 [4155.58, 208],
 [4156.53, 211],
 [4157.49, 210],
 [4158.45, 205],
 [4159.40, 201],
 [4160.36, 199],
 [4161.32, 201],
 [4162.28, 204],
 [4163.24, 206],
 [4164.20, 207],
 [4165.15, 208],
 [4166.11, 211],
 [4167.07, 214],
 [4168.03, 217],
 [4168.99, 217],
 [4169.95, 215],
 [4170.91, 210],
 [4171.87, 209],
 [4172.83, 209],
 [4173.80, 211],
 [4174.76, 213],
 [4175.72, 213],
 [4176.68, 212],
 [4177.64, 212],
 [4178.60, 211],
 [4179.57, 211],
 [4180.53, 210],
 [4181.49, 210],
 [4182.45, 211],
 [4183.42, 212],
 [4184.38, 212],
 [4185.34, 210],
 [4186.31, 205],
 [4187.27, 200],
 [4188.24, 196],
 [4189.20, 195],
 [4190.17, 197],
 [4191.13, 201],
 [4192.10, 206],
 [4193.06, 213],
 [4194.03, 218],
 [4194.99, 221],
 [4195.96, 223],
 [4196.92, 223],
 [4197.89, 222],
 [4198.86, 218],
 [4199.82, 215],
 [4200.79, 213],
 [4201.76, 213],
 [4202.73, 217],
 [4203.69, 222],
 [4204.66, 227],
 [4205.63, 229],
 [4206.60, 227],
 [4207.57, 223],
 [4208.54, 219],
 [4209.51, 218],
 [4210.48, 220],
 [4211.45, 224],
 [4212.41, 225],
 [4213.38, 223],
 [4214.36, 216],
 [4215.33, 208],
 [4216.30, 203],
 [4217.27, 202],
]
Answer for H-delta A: 6.0 angstrom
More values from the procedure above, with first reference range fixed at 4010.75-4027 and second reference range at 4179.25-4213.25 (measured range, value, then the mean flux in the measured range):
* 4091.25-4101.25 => 2.0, 177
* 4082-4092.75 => 1.1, 199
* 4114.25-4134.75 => 1.6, 202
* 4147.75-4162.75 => 0.3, 212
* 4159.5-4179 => 0.6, 210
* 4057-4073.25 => -0.7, 233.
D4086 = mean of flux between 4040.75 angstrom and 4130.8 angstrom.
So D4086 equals 204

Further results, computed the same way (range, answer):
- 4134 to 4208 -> 214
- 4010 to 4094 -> 219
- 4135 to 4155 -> 221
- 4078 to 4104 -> 188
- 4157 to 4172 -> 208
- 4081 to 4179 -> 202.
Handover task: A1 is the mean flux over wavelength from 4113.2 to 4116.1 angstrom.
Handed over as 198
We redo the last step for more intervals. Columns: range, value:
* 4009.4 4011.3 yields 246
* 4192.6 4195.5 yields 217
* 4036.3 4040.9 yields 233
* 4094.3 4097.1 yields 179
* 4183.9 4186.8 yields 209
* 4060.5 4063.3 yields 227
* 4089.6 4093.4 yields 193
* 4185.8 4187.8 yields 202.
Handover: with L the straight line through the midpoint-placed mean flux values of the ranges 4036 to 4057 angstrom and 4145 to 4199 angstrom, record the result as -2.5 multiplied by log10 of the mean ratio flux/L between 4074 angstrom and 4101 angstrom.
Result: 0.16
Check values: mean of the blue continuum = 225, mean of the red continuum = 213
